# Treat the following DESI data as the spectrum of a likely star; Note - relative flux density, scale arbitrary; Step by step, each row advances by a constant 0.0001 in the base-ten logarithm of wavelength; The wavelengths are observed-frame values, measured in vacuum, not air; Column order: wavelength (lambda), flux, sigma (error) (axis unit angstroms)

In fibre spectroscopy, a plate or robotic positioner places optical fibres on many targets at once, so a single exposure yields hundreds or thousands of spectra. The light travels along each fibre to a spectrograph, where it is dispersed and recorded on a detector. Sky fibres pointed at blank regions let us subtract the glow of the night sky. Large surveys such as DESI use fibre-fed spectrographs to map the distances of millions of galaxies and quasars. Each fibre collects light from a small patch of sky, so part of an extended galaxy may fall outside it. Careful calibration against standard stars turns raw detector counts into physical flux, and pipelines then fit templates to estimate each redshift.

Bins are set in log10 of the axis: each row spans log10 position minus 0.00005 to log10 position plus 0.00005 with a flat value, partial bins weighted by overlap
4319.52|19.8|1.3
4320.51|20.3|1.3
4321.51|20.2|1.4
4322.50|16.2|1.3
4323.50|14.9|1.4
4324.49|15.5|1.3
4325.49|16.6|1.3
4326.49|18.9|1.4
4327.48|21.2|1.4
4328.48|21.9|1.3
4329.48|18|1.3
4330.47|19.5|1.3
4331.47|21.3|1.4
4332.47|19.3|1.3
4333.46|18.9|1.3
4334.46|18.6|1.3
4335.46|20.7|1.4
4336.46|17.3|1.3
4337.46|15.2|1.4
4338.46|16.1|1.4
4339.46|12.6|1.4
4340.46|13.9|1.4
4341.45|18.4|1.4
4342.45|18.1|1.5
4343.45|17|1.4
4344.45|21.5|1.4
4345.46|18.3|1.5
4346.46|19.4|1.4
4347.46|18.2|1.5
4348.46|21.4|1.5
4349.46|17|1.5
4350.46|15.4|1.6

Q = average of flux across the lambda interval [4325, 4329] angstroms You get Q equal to 19.6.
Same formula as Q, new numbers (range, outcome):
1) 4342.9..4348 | 18.9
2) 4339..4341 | 13.4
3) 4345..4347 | 18.9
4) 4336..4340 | 15.3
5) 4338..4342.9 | 15.8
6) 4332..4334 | 19.1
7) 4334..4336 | 19.6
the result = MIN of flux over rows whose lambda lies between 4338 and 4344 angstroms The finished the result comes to 12.6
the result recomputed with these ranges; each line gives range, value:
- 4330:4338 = 15.2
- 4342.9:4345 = 17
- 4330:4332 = 19.5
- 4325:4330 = 16.6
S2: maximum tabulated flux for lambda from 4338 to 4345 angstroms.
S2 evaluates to 21.5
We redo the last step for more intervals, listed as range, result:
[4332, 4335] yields 19.3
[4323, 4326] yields 16.6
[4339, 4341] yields 13.9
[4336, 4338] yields 17.3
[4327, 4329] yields 21.9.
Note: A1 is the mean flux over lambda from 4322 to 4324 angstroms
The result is 15.6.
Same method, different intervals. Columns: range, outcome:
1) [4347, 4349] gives 19.8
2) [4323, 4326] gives 15.7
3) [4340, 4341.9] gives 16.2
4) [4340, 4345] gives 17.8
